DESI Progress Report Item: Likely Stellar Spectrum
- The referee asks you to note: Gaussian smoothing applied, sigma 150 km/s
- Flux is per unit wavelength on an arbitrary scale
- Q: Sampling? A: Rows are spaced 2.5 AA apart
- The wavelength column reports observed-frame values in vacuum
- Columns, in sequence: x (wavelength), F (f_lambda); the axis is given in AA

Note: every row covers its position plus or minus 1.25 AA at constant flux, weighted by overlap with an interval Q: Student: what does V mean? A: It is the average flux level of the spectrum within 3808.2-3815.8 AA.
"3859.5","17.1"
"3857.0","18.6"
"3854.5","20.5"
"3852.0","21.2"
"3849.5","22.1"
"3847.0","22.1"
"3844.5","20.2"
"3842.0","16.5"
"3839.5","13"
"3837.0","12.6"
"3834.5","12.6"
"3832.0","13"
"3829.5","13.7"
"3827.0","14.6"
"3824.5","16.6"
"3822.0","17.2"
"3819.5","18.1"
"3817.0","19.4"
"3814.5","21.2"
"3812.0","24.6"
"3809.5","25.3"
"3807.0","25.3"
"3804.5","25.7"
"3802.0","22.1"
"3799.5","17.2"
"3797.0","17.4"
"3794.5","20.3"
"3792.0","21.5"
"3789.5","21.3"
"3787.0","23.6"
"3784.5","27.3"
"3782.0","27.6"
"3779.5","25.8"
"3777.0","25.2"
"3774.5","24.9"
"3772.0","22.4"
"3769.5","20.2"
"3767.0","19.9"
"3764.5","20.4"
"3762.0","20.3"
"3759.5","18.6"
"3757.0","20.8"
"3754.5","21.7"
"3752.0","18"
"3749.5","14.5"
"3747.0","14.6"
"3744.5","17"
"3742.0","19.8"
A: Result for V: 23.7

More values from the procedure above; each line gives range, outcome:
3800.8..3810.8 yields 24.6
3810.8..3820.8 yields 20.8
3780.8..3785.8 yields 27.4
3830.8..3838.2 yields 12.7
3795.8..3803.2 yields 18.9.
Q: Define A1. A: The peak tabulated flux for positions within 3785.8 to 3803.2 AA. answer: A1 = 23.6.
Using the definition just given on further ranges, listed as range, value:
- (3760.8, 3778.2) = 25.2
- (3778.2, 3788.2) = 27.6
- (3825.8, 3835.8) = 14.6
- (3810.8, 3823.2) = 24.6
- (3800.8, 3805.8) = 25.7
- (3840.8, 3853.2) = 22.1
